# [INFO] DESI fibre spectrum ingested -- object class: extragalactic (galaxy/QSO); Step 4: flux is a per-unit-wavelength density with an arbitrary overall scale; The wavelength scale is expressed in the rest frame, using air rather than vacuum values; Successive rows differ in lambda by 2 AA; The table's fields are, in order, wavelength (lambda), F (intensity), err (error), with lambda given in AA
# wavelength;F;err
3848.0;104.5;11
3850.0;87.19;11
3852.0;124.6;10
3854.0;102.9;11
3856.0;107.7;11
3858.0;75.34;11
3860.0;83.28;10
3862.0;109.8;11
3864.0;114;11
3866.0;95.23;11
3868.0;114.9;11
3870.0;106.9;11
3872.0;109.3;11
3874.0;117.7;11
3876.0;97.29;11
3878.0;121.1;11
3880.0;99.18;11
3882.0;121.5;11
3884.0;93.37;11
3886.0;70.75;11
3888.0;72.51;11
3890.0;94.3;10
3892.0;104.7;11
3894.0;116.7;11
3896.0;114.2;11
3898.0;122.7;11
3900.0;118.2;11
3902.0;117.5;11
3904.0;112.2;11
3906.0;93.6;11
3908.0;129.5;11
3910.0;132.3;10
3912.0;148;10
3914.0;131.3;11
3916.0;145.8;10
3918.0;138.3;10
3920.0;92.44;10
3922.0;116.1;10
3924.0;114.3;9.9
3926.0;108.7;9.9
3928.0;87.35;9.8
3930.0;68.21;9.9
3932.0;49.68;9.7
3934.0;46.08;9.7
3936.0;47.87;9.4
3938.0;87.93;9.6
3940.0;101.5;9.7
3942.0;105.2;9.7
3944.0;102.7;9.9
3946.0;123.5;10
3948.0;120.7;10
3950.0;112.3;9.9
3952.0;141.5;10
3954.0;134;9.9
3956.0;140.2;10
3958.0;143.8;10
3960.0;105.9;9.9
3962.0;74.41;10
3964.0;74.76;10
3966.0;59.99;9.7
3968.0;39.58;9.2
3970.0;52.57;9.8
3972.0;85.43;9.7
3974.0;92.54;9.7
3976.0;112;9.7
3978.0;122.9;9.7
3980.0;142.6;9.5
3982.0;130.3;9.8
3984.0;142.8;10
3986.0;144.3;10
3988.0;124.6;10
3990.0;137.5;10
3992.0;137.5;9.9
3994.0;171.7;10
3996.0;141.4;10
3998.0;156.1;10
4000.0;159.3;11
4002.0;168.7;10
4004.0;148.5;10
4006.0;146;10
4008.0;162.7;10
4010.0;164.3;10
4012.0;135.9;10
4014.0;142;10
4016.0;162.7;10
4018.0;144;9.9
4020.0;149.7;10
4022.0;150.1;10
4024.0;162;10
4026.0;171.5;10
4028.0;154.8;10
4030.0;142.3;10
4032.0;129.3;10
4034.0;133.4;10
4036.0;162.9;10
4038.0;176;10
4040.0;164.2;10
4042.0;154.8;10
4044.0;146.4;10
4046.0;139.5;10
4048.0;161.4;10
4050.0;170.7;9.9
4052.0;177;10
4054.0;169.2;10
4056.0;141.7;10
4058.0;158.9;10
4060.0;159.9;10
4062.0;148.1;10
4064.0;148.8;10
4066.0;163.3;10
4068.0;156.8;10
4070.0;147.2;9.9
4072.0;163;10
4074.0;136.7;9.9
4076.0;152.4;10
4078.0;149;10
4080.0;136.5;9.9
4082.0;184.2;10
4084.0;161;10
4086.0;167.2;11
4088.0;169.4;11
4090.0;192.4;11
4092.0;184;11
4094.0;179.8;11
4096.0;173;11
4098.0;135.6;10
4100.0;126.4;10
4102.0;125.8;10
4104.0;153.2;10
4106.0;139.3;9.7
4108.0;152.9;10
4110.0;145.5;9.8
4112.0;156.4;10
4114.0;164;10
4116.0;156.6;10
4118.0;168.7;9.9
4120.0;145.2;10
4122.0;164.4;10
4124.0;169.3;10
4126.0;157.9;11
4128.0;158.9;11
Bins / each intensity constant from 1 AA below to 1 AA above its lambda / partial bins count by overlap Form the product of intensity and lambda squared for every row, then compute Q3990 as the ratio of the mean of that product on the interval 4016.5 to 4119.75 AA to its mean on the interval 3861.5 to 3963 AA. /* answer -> 1.6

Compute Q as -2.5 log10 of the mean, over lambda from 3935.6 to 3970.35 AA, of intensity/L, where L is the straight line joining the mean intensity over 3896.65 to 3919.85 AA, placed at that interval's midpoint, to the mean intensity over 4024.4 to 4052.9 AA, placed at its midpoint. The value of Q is 0.33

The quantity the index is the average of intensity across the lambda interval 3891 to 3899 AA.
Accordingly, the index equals 115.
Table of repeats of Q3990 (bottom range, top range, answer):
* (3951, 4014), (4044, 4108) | 1.30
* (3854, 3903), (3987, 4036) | 1.54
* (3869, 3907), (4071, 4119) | 1.65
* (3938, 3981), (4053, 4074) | 1.57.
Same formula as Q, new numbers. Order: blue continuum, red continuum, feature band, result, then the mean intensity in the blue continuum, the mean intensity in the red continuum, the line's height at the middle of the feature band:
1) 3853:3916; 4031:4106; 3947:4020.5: 0.062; 109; 156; 134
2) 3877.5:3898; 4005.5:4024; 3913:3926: -0.075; 101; 152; 114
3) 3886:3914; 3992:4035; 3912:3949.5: 0.214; 113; 152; 123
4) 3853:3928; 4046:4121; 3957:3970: 0.493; 110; 157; 128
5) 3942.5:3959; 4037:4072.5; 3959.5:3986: 0.353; 127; 158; 133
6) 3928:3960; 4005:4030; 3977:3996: -0.064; 101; 153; 131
